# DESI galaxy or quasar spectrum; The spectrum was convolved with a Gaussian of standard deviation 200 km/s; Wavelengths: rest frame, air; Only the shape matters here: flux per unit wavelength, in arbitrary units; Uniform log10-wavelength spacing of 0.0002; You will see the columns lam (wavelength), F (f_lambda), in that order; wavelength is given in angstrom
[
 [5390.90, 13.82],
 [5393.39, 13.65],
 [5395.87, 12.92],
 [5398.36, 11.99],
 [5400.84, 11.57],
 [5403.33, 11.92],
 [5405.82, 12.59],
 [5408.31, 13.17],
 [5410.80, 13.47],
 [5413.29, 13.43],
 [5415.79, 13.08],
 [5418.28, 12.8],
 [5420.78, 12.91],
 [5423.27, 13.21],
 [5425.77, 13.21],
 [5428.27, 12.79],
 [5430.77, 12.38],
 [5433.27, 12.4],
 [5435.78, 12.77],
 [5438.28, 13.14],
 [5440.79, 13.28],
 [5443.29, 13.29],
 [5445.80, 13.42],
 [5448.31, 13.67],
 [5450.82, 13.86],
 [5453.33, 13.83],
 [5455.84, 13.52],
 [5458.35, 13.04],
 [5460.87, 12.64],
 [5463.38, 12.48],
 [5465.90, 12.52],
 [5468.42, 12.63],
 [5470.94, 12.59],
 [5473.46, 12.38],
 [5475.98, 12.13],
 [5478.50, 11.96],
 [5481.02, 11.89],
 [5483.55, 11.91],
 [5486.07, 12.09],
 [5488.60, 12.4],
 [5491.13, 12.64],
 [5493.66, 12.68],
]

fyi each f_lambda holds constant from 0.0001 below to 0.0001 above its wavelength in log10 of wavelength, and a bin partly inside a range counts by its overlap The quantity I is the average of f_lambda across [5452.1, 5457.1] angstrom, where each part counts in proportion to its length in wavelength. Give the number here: 13.7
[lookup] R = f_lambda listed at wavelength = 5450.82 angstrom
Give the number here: 13.86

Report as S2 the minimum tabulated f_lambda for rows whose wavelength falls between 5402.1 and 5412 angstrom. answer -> 11.92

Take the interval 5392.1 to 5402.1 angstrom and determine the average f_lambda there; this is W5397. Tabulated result 12.5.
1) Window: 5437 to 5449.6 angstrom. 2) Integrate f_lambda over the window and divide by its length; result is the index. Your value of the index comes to 13.4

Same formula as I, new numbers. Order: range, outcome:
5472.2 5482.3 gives 12.1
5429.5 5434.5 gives 12.4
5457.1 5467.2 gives 12.7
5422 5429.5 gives 13.1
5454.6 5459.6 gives 13.3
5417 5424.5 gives 13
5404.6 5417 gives 13.1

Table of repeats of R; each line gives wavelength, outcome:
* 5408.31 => 13.17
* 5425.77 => 13.21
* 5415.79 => 13.08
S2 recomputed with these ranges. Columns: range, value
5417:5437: 12.38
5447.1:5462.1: 12.64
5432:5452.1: 12.4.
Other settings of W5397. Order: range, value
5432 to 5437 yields 12.6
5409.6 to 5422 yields 13.1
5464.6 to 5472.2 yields 12.6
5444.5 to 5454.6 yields 13.7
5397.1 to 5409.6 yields 12.3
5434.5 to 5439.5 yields 12.9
